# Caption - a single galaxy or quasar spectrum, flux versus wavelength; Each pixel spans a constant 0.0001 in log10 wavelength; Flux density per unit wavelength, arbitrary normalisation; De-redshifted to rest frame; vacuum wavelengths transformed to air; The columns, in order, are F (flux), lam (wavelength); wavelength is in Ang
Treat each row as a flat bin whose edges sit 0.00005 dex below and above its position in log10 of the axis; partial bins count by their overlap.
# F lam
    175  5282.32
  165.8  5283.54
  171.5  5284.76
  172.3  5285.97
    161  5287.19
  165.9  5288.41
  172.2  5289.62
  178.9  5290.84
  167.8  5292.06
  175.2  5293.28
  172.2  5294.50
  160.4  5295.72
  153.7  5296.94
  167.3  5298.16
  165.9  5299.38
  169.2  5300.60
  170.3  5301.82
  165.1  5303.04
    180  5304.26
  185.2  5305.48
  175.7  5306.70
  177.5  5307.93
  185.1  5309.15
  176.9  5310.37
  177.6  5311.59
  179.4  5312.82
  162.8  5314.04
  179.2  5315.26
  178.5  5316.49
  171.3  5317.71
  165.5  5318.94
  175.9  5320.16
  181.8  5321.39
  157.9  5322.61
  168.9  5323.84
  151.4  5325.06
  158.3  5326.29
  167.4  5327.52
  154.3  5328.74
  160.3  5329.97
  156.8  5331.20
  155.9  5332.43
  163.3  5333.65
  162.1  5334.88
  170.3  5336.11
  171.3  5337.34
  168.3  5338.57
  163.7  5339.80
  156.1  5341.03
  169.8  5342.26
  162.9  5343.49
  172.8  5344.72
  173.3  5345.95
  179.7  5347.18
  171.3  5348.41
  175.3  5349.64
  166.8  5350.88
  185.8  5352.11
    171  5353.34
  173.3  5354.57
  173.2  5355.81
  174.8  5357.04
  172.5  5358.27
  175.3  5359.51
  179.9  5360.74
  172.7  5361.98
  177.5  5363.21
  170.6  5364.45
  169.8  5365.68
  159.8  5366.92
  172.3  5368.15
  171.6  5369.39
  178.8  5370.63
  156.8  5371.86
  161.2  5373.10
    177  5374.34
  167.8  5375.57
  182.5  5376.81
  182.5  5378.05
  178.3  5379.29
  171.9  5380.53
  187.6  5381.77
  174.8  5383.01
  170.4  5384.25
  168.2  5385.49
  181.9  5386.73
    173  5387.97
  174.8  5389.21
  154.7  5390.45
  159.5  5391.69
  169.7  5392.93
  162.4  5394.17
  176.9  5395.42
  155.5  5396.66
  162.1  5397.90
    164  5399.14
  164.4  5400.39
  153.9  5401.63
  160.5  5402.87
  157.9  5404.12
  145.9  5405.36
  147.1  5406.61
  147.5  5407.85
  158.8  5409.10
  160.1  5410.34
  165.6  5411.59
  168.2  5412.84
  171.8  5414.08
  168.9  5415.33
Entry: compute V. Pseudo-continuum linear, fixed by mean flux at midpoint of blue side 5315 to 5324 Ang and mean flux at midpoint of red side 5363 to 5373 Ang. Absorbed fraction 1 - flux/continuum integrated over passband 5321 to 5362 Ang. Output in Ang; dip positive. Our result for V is 0.6 Ang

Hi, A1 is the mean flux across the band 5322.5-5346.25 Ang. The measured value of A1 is 163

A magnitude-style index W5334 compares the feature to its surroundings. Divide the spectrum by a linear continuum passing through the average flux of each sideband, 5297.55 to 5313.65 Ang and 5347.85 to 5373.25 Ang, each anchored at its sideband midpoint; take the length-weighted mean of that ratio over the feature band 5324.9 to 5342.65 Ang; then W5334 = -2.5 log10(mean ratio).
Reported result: 0.07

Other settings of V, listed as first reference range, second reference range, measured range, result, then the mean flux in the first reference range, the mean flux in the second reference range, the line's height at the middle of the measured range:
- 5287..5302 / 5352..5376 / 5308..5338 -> 0.2 Ang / 168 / 172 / 169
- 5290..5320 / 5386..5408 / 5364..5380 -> -0.6 Ang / 173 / 162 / 165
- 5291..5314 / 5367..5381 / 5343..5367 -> -0.1 Ang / 172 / 172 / 172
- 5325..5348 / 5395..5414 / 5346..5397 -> -3.3 Ang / 164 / 159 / 162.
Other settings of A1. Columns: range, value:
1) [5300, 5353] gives 170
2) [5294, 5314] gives 172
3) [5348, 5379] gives 173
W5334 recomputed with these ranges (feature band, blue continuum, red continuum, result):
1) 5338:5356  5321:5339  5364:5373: -0.036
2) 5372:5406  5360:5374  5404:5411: -0.048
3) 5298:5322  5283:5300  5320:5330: -0.058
